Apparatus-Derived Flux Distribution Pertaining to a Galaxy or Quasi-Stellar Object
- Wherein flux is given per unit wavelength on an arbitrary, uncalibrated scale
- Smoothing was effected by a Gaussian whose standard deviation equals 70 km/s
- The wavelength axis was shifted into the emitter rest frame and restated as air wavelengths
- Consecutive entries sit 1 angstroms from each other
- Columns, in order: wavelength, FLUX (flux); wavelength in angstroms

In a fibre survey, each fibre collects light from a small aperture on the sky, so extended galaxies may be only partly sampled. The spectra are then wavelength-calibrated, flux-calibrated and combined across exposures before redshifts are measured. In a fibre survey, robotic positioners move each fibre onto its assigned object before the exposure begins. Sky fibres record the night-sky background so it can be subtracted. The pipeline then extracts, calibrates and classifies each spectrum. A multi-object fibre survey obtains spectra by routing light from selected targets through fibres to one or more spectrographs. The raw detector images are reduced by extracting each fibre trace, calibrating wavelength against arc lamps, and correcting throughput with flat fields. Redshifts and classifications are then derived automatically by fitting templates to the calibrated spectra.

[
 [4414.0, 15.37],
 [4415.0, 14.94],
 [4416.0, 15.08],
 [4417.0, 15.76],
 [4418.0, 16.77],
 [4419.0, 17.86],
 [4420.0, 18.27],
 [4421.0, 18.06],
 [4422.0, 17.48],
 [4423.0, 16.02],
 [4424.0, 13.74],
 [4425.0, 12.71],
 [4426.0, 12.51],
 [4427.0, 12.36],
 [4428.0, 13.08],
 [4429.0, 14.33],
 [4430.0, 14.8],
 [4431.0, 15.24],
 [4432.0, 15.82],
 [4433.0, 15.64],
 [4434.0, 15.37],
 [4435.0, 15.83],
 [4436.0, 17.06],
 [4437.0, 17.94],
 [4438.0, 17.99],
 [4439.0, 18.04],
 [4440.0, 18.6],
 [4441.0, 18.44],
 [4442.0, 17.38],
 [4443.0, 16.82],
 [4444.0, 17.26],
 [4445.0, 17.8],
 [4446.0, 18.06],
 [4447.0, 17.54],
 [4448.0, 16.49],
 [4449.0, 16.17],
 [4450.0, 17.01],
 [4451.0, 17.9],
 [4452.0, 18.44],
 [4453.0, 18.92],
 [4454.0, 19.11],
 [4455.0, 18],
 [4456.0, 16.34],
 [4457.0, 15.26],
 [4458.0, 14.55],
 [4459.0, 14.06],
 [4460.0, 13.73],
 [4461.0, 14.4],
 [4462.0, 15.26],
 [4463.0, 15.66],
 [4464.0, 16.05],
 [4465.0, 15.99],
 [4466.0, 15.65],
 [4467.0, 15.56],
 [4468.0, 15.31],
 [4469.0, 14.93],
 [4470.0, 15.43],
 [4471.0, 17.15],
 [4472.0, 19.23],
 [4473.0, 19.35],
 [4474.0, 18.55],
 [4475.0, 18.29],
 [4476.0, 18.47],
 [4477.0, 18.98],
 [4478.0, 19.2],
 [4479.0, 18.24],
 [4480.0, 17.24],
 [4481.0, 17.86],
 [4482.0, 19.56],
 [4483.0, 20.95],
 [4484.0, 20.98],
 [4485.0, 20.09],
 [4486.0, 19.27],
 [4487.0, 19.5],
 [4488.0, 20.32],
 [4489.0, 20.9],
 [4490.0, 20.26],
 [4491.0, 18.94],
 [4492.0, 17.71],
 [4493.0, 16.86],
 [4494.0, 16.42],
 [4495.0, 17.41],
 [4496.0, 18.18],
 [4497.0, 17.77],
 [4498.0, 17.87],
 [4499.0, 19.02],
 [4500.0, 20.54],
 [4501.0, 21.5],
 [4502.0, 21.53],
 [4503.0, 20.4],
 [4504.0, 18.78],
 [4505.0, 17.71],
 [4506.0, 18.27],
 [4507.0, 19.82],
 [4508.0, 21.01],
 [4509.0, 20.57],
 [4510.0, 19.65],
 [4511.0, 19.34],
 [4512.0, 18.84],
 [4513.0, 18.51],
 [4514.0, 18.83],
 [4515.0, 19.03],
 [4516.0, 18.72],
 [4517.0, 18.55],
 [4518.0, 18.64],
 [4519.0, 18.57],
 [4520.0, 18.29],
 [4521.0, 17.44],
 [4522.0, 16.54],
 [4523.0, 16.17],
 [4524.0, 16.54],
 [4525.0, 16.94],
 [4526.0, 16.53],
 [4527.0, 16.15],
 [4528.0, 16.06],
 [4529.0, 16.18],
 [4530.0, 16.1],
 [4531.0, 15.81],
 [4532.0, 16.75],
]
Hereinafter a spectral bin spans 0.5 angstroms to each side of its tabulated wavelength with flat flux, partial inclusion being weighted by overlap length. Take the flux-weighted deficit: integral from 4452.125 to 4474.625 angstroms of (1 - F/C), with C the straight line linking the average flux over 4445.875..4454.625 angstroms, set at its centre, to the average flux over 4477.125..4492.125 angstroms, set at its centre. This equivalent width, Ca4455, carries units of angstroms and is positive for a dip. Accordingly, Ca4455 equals 2.5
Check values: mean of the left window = 17.7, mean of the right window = 19.4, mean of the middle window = 16.3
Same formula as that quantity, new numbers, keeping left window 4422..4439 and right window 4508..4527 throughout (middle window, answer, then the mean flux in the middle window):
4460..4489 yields -1.7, 17.8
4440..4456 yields -1.9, 17.7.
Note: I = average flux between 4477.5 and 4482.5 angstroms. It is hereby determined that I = 18.4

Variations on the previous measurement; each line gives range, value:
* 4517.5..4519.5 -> 18.6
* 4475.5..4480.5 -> 18.4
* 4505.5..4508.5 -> 19.7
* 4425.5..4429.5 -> 13.1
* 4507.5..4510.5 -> 20.4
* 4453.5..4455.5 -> 18.6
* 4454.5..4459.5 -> 15.6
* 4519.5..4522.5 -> 17.4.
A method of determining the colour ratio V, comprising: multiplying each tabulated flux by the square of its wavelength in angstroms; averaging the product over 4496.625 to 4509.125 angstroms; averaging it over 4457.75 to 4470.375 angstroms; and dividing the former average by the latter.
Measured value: 1.32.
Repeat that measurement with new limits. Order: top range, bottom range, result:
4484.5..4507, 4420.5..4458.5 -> 1.19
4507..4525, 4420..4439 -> 1.24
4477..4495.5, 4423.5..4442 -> 1.25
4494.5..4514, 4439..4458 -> 1.13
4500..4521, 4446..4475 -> 1.19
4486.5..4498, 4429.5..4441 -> 1.14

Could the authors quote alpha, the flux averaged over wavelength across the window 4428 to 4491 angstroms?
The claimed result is 17.3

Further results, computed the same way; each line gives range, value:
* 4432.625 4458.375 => 17.2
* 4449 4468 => 16.2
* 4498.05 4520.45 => 19.3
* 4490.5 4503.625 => 18.8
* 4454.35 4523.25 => 18.1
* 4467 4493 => 18.6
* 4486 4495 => 18.8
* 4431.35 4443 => 17.1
